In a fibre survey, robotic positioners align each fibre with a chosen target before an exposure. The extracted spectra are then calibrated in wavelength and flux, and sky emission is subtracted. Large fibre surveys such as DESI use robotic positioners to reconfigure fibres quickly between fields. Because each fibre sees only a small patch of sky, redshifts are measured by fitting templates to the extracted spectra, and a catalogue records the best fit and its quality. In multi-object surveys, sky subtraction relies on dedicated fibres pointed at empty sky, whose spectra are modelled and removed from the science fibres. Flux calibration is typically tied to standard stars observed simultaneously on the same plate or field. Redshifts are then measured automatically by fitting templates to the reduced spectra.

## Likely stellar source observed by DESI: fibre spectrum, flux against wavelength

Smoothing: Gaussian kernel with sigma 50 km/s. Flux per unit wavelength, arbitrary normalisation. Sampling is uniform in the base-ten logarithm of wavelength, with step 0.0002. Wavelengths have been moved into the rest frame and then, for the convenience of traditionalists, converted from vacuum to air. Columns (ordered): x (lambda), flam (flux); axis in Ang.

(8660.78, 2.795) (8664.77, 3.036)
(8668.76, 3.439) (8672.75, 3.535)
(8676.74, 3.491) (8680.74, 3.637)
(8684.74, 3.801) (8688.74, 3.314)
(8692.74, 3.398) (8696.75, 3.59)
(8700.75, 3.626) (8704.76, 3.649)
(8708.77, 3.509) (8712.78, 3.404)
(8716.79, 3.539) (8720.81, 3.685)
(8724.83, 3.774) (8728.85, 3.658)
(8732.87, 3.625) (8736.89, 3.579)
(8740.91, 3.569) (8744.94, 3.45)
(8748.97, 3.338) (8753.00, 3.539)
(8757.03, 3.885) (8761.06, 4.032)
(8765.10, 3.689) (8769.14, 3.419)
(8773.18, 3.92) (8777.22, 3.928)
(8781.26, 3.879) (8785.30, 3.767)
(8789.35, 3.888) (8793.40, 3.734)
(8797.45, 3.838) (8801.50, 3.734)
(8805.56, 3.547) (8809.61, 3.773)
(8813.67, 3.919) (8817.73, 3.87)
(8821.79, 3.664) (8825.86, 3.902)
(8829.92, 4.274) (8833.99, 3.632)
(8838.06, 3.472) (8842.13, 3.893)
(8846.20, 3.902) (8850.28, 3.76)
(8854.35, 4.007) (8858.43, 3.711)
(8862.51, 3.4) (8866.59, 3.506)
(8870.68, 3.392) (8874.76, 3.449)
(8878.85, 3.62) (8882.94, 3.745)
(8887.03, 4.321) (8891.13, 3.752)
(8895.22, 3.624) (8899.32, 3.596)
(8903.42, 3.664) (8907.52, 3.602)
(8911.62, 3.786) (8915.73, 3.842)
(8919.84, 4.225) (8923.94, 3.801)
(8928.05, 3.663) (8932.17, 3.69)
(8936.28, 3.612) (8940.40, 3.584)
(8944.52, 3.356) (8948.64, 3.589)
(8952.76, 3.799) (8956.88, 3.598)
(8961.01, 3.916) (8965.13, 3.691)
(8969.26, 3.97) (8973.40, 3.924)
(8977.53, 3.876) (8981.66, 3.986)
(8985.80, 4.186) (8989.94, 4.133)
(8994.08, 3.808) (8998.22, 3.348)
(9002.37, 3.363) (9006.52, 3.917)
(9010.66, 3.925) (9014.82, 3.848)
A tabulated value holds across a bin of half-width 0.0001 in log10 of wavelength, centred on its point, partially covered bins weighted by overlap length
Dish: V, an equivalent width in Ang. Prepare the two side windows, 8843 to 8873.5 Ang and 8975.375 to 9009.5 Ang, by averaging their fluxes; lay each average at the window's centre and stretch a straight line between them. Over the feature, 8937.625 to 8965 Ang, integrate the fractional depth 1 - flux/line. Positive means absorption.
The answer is 1.0 Ang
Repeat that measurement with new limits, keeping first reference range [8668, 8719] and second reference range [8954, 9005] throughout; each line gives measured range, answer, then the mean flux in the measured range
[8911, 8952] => 0.6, 3.71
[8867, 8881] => 0.8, 3.49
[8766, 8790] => -1.1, 3.79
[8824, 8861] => -1.5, 3.83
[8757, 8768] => -0.7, 3.83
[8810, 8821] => -0.6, 3.85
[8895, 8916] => 0.4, 3.68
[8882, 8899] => -0.5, 3.84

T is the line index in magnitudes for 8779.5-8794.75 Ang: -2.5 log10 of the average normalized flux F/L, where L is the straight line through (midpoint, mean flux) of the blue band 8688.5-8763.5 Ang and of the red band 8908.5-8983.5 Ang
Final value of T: -0.05 mag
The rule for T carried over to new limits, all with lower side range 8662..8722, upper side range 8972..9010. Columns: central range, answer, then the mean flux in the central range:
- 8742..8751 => 0.047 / 3.41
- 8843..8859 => -0.052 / 3.86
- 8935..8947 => 0.081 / 3.51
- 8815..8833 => -0.075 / 3.91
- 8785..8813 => -0.041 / 3.76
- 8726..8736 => -0.031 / 3.65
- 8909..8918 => -0.016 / 3.81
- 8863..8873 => 0.078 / 3.44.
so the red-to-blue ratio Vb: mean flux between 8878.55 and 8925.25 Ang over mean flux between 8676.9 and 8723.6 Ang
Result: 1.1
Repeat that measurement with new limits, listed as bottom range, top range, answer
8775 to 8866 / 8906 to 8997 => 1.00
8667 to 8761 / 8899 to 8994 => 1.06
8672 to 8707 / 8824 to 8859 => 1.08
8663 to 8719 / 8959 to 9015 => 1.10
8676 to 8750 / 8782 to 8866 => 1.06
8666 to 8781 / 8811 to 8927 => 1.04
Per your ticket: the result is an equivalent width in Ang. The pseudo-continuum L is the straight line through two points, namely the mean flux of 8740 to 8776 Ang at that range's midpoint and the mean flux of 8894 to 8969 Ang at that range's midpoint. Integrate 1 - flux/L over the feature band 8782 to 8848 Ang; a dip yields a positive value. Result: -2.3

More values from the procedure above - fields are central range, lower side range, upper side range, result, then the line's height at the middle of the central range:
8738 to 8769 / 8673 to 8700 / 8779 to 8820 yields 0.5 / 3.69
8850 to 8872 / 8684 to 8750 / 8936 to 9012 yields 0.3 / 3.68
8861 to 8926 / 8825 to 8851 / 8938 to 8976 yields 1.2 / 3.78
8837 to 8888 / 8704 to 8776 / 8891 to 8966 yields -0.3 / 3.68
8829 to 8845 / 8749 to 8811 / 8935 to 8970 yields -0.3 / 3.73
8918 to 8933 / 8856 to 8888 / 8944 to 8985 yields -0.5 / 3.73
